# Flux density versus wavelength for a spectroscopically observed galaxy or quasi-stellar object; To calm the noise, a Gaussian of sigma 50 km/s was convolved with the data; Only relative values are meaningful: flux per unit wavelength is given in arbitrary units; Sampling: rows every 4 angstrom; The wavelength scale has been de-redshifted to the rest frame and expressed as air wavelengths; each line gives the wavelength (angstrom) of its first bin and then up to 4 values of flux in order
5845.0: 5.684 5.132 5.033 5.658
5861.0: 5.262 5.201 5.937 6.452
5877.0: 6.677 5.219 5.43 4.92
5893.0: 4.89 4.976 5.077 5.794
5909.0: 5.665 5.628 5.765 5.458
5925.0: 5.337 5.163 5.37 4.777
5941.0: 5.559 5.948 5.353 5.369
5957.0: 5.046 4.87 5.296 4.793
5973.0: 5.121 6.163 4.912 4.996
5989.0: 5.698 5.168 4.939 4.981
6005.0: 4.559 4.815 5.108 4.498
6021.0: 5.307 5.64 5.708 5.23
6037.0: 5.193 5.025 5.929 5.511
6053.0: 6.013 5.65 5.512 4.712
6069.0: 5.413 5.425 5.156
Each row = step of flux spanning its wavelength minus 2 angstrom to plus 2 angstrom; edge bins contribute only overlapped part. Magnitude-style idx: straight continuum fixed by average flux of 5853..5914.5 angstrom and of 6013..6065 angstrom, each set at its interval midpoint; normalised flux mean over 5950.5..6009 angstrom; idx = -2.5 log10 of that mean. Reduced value 0.06 mag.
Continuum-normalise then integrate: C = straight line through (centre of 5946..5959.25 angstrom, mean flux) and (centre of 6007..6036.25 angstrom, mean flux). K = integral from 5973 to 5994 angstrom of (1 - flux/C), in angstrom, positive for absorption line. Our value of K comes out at -0.5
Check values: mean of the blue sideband 5.3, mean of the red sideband 5.19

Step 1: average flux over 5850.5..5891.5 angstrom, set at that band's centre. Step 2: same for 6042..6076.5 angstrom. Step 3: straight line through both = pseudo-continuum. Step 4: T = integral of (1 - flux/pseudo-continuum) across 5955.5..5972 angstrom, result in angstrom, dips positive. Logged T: 1.6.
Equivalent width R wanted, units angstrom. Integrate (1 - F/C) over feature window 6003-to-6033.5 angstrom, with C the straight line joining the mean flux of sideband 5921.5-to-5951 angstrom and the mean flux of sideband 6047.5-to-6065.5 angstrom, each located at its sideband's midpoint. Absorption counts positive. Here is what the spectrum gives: 2.1 angstrom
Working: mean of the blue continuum 5.36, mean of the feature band 5.1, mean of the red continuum 5.54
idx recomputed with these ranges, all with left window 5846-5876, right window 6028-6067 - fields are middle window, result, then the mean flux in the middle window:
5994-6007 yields 0.131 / 4.85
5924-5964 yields 0.047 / 5.28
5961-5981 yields 0.049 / 5.25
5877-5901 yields 0.067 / 5.22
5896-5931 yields 0.018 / 5.44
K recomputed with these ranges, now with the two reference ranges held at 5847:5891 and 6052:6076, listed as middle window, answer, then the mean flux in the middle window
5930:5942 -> 0.6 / 5.2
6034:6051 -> 0.1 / 5.4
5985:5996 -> 0.3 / 5.31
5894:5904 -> 0.8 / 5.09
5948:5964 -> 1.0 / 5.16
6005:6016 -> 1.2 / 4.85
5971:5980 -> -0.1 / 5.56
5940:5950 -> -0.3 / 5.65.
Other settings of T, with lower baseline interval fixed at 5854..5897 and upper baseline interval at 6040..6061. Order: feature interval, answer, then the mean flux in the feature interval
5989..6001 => 0.98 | 5.15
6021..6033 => 0.19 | 5.54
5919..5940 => 1.22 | 5.24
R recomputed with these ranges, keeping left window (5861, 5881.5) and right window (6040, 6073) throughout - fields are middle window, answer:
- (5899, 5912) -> 0.65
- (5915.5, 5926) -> 0.46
